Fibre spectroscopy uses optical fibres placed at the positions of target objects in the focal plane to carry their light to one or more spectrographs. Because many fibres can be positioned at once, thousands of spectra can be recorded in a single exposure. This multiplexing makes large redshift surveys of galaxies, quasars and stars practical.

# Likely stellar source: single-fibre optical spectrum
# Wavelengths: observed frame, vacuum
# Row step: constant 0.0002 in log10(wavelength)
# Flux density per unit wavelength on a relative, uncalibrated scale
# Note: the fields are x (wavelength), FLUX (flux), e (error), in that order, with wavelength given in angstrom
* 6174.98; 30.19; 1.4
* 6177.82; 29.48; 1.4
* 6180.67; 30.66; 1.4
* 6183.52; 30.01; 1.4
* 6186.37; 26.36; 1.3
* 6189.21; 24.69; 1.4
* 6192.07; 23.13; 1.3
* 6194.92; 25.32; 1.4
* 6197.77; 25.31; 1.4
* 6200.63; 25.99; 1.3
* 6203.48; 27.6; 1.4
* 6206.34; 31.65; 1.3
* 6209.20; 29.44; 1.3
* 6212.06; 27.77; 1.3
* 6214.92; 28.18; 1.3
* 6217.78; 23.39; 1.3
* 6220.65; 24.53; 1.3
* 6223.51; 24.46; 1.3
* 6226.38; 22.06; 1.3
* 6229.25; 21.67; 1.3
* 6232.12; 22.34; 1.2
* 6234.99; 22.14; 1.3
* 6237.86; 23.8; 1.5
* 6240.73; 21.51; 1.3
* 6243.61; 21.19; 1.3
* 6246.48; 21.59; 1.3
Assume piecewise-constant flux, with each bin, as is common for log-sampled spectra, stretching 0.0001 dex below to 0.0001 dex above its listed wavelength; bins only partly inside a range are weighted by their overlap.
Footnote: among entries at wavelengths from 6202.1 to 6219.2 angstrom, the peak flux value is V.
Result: 31.65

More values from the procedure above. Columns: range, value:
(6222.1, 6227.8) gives 24.46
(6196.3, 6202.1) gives 25.99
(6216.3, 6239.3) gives 24.53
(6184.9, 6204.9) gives 27.6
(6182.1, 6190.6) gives 30.01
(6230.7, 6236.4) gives 22.34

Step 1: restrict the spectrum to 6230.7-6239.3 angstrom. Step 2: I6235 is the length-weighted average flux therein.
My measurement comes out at 22.8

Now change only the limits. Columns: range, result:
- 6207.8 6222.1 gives 26.7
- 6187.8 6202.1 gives 24.9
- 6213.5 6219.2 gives 25.8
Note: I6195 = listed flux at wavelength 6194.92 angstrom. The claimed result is 25.32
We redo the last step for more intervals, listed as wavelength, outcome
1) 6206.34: 31.65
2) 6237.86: 23.8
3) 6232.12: 22.34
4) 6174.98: 30.19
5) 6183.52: 30.01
